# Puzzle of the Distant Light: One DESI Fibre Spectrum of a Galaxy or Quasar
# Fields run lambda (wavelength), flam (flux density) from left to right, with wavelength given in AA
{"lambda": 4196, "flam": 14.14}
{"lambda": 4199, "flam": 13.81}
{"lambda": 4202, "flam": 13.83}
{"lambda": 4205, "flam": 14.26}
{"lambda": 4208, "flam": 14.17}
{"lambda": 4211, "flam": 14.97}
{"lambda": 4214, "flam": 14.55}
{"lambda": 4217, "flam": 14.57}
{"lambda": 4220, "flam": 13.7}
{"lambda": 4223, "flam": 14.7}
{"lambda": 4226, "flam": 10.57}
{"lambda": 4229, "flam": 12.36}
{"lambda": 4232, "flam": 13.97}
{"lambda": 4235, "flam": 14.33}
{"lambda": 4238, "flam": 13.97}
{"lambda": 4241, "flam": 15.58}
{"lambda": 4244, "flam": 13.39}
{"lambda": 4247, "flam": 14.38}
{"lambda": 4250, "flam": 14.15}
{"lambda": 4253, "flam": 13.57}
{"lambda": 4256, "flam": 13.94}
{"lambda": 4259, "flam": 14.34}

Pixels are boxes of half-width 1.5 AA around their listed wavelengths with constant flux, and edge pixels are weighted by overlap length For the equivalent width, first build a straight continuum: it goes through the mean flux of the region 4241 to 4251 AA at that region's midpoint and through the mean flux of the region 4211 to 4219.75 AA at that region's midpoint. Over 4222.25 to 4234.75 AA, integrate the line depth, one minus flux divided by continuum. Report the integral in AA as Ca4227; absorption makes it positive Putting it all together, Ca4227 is 1.25 AA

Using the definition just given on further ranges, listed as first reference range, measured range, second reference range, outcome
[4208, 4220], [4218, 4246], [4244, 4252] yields 1.2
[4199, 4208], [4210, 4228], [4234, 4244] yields 0.6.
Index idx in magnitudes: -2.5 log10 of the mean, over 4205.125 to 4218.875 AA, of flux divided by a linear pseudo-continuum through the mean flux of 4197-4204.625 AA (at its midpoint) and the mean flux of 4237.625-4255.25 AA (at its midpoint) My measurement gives -0.041 mag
